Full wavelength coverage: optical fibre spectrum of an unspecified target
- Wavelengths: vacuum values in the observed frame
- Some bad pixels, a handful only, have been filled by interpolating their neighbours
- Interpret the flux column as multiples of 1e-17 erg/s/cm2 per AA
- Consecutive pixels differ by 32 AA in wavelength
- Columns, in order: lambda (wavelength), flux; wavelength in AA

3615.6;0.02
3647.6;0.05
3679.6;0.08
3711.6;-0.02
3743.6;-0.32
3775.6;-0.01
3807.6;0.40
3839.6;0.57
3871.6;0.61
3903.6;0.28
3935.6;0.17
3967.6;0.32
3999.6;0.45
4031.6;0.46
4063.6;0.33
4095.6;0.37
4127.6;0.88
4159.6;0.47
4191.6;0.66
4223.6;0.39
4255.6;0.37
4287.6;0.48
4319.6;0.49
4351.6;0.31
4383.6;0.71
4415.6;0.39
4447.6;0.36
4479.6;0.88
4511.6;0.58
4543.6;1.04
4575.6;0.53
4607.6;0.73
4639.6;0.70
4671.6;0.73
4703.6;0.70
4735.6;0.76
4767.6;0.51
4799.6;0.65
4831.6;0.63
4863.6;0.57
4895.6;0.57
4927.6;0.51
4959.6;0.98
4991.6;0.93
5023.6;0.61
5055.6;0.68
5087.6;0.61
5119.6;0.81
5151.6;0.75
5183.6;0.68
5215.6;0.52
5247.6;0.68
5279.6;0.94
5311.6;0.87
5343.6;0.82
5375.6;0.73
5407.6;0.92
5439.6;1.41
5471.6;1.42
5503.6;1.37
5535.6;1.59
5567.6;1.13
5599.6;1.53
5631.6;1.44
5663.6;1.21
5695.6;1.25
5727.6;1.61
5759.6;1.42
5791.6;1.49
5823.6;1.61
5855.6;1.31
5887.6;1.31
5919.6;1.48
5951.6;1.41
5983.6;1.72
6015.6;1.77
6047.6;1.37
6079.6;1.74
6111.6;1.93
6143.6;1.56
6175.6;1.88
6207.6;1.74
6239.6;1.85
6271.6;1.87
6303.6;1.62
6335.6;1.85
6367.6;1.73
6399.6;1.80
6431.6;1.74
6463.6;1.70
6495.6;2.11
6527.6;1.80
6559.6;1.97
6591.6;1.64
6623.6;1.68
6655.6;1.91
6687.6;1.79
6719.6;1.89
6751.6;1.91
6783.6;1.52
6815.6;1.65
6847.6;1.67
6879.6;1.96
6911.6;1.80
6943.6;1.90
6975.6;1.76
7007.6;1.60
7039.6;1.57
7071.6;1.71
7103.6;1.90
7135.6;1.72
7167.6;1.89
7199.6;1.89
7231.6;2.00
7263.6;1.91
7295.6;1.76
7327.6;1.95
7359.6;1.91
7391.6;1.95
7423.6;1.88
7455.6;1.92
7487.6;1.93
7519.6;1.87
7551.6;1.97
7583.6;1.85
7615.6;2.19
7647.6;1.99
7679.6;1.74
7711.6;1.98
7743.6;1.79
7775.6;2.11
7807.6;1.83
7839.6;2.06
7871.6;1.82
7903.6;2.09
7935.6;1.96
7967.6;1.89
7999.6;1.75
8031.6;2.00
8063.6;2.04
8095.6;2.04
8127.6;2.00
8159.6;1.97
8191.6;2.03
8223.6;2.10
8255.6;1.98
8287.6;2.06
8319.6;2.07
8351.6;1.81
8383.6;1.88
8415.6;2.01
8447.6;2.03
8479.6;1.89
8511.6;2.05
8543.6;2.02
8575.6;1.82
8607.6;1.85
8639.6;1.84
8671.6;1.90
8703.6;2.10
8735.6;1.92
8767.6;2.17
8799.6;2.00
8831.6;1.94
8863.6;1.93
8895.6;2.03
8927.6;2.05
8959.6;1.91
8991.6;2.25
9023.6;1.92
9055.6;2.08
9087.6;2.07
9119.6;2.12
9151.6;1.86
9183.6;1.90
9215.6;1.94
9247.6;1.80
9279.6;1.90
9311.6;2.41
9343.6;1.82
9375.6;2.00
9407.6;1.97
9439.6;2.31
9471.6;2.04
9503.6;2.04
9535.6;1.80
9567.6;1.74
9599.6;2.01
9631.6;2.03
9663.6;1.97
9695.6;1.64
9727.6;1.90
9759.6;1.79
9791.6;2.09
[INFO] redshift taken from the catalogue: 0.36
